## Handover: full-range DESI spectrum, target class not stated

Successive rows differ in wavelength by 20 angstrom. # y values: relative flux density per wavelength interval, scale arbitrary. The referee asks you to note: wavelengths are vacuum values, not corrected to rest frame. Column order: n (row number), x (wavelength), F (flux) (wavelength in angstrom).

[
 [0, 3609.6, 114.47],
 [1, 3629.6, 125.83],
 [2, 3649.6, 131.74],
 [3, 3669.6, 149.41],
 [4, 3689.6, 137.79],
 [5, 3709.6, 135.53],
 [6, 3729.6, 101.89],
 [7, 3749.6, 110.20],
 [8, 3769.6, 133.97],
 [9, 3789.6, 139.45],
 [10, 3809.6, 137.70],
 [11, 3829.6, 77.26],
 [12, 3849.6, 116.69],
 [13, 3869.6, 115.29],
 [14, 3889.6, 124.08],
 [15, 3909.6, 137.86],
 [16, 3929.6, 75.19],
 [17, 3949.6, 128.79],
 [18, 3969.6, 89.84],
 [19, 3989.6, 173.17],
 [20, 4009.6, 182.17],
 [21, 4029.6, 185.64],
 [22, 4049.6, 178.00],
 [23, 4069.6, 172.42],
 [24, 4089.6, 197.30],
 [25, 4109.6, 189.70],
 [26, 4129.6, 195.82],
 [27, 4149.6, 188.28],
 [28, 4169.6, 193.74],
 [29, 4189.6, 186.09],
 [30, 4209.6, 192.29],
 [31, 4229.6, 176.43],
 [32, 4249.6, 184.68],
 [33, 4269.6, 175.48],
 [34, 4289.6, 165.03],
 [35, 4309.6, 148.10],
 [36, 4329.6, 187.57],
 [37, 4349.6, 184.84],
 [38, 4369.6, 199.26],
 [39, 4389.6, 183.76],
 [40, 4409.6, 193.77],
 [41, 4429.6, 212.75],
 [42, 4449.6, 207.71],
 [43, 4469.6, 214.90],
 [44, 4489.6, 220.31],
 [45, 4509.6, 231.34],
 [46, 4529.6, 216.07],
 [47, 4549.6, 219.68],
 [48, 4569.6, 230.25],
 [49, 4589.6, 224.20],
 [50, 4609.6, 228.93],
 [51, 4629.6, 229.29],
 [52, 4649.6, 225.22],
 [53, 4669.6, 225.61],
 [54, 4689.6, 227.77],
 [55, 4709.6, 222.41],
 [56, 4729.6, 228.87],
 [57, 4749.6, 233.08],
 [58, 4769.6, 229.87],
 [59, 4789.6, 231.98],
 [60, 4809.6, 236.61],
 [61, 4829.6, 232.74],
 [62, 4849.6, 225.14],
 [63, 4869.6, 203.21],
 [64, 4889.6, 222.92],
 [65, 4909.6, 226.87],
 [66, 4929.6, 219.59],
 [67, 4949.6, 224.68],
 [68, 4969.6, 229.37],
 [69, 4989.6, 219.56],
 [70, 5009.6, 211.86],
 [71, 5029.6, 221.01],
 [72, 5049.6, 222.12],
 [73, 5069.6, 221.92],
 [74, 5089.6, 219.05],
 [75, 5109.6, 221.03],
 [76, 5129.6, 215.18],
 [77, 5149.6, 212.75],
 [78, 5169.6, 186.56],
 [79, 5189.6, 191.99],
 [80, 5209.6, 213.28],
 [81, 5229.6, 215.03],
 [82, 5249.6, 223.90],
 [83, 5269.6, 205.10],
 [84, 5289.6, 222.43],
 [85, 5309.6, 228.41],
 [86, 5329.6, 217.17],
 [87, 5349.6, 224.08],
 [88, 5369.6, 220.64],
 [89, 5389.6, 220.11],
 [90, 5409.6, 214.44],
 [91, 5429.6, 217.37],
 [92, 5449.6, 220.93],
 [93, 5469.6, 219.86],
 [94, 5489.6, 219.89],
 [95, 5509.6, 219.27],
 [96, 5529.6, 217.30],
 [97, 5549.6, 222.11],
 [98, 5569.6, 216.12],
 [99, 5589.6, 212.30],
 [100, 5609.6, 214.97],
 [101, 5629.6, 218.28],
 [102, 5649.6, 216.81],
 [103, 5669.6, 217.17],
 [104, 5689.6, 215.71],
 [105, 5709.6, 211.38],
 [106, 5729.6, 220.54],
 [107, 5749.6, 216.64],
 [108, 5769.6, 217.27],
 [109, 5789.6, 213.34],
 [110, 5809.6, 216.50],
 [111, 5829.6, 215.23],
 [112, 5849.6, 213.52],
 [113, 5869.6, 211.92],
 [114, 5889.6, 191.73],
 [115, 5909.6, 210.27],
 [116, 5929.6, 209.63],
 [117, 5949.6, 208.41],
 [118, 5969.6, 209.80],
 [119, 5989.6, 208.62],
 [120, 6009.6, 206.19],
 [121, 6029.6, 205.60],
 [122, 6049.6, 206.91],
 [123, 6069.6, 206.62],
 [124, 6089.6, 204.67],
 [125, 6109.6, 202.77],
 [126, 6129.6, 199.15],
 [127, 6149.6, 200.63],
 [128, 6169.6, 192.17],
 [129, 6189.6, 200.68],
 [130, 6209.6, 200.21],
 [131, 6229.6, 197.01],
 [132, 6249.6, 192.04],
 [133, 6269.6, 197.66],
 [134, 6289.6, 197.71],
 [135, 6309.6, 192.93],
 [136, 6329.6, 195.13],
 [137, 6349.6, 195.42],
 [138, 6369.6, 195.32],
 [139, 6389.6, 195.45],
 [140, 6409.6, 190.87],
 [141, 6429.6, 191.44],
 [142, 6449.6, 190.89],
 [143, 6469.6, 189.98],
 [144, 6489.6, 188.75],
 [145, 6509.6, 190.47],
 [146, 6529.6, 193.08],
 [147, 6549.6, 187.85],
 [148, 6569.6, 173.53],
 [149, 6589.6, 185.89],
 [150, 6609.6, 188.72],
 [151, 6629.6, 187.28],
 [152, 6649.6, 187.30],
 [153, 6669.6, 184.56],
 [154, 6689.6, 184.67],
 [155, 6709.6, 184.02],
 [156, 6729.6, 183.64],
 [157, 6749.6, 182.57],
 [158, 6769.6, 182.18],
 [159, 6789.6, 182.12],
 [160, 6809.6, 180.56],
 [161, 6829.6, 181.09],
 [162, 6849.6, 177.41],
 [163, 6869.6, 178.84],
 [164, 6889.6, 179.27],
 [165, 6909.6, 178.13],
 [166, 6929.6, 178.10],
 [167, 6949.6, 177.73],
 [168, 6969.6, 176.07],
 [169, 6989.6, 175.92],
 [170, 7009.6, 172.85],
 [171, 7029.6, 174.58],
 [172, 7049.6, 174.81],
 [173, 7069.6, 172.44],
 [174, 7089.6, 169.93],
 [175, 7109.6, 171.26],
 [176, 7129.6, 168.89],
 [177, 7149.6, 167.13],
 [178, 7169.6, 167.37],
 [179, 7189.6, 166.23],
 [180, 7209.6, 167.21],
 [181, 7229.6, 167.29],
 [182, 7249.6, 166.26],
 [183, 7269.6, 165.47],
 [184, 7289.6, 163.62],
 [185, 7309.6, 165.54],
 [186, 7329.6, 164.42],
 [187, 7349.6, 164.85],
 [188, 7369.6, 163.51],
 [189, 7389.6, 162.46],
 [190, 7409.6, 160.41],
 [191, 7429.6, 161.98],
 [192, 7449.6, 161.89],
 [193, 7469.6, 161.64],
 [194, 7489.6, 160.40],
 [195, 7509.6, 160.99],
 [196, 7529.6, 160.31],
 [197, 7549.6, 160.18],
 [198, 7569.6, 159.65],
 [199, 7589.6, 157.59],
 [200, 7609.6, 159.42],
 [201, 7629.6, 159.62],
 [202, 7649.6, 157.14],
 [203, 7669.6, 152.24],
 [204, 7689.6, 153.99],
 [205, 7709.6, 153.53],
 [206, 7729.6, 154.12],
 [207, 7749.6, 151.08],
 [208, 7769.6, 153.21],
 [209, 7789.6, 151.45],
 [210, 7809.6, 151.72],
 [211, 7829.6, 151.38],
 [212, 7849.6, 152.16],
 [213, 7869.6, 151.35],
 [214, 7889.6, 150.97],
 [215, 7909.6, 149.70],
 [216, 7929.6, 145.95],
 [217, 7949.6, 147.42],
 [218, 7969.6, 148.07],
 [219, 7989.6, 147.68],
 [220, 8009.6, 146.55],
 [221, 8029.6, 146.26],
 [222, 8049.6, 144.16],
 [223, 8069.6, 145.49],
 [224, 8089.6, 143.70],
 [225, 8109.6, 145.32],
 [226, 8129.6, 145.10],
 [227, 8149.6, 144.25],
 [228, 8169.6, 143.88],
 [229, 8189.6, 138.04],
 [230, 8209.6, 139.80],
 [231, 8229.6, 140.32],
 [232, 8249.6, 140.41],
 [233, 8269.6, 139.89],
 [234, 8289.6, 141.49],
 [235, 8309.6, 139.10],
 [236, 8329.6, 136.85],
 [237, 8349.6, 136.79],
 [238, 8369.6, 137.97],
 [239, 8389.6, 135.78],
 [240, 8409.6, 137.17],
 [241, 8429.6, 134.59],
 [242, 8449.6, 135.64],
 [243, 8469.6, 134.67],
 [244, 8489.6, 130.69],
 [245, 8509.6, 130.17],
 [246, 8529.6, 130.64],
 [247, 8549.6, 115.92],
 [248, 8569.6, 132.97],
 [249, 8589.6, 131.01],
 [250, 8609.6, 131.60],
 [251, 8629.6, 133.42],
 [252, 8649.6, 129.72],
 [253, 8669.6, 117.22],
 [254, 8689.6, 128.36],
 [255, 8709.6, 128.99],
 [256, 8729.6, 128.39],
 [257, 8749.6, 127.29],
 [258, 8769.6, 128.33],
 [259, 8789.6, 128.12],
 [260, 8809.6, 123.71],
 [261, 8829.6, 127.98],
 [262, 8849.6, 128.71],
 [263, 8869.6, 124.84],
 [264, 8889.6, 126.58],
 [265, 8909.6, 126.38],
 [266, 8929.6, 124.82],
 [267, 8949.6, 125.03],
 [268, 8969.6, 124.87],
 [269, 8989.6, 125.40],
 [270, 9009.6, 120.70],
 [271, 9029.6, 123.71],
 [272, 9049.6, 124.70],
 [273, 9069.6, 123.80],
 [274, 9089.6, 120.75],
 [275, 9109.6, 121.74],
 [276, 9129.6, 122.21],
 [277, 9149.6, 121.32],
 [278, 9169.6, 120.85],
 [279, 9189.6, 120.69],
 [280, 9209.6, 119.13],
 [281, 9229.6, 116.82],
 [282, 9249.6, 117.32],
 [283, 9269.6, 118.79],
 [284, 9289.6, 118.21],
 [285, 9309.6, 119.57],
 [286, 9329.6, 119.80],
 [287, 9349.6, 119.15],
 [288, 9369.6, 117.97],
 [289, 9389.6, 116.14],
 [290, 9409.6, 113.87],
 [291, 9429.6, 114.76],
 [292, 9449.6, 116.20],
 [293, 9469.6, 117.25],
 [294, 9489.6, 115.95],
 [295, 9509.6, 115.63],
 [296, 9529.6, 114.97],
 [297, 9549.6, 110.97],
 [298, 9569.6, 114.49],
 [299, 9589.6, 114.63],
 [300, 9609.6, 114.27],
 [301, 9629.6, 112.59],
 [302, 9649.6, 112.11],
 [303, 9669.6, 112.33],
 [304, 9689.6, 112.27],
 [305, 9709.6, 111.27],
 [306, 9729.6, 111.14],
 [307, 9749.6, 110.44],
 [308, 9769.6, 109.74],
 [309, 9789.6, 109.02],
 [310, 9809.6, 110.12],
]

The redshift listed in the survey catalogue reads 0.000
